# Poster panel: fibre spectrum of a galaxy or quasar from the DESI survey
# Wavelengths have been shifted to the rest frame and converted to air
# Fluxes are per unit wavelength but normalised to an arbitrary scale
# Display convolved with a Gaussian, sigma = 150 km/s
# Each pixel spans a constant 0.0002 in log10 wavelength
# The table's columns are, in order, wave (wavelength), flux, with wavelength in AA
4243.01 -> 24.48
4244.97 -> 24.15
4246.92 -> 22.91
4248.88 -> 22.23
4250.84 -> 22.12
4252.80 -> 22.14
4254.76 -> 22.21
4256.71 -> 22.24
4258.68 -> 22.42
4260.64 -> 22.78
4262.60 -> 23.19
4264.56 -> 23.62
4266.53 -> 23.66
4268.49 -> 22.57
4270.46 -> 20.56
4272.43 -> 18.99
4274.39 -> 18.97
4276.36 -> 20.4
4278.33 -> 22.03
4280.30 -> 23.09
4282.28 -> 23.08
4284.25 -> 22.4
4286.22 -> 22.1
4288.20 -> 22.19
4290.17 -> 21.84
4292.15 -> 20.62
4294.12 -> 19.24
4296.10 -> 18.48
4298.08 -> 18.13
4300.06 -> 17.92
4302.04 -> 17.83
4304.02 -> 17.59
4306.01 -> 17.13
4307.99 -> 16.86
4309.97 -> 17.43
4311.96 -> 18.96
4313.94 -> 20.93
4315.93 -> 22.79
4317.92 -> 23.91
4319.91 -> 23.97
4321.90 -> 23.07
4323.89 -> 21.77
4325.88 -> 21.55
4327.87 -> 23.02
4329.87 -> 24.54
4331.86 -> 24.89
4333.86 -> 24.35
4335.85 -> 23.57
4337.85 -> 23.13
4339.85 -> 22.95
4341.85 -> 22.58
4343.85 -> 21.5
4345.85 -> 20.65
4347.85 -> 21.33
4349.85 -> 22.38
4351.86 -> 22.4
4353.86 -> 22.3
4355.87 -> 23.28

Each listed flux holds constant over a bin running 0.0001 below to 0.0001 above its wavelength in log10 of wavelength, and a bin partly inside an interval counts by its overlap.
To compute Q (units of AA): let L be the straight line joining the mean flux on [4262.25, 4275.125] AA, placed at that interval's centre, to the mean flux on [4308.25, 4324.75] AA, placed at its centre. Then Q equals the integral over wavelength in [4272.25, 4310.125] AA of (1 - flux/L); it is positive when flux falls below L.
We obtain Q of 2.9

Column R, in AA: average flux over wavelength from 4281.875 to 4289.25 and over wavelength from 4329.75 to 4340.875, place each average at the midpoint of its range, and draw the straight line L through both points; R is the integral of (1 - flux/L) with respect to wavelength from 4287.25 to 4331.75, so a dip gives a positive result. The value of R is 5.0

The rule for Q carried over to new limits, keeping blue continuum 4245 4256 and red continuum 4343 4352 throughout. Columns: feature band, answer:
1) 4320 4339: -1.40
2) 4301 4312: 2.23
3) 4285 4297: 0.72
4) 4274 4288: 0.21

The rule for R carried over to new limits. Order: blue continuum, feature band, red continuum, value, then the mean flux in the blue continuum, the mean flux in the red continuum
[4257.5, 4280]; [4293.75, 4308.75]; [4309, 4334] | 2.9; 21.8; 22.3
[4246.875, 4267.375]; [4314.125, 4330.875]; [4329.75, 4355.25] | -0.2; 22.7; 22.8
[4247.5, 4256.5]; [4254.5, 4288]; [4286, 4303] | -1.5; 22.2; 19.7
